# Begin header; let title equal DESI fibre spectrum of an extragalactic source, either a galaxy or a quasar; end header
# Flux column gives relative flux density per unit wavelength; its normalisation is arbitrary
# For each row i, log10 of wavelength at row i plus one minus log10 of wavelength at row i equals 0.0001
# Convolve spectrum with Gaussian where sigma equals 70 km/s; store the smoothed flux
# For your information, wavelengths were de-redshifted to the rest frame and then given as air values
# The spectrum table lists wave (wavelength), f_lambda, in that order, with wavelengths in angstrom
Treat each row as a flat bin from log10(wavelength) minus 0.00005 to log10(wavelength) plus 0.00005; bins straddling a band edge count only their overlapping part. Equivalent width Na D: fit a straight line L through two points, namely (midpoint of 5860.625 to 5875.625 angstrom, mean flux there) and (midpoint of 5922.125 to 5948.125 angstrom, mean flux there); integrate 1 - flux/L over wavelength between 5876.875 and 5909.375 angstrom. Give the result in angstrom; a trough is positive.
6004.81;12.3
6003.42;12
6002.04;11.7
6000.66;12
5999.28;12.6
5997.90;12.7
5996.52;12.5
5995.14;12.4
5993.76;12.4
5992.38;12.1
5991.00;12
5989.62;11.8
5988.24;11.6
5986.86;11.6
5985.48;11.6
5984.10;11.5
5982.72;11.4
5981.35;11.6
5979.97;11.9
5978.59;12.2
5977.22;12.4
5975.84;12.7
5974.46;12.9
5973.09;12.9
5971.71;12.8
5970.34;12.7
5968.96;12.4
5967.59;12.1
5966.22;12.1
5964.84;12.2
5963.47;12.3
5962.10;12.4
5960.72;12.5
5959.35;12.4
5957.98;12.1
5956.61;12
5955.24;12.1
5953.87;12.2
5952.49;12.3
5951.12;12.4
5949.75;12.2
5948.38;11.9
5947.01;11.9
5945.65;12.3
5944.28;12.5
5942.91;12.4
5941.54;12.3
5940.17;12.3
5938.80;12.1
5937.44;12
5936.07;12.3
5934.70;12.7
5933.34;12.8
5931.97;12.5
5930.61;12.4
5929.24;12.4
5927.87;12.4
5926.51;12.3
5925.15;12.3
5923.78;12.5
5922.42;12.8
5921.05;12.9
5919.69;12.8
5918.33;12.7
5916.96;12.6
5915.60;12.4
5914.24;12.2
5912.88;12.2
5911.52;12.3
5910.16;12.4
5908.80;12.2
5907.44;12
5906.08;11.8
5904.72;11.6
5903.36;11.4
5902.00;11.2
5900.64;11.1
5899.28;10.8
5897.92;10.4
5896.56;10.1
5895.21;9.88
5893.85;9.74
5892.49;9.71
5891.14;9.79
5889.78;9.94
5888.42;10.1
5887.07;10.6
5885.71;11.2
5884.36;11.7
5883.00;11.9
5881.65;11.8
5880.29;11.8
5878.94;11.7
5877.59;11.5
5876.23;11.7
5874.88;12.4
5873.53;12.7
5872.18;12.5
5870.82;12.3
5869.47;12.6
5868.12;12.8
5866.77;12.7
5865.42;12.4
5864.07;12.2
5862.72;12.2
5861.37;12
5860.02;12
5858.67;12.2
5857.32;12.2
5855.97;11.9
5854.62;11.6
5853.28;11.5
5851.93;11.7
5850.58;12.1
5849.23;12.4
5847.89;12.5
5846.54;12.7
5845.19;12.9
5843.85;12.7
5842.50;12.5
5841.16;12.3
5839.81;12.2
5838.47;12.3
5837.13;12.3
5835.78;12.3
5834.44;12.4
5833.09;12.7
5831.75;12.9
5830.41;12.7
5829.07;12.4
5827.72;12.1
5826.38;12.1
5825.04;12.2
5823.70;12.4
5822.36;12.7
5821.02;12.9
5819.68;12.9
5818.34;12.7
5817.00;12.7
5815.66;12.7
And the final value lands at 3.7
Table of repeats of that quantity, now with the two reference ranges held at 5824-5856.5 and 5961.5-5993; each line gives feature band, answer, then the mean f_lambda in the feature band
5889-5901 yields 2.1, 10.1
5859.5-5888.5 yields 0.7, 12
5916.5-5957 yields -0.6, 12.4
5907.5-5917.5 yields -0.1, 12.3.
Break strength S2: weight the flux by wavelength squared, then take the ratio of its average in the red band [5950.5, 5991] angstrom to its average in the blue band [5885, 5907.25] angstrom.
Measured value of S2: 1.2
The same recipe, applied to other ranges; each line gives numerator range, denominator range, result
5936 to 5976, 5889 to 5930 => 1.08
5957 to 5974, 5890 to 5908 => 1.19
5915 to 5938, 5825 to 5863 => 1.05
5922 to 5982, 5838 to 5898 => 1.08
